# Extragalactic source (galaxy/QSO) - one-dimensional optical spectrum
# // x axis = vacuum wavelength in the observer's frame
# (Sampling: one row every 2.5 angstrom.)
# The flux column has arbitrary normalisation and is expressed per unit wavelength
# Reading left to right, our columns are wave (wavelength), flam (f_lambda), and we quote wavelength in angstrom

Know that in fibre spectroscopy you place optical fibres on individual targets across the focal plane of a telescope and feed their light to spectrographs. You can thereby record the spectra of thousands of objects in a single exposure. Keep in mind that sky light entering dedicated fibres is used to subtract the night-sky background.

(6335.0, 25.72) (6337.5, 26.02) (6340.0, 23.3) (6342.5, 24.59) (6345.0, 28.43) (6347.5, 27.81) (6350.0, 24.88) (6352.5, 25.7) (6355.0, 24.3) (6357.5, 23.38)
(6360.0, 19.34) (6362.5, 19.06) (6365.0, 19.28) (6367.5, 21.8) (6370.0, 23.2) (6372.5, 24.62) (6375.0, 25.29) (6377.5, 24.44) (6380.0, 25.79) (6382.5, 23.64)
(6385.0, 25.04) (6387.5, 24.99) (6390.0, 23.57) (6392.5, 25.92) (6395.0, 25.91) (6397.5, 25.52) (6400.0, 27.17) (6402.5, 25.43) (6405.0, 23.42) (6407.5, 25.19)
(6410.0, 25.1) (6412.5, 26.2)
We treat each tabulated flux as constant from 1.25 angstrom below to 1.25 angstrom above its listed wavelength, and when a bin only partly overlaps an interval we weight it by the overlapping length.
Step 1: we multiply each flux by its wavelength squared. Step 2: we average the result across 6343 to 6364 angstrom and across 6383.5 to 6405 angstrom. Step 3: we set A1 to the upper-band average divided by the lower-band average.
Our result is 1.07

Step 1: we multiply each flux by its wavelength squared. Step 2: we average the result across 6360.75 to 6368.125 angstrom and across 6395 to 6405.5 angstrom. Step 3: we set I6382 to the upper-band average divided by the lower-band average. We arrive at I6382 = 1.30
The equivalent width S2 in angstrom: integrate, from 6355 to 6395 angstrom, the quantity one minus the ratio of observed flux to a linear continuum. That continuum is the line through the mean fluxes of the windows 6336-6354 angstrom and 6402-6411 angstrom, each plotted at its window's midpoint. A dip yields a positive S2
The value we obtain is 2.94 angstrom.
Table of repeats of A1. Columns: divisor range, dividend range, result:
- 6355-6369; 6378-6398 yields 1.20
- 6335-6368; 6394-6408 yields 1.09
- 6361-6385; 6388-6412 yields 1.10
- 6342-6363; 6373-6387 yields 1.03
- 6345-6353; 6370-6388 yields 0.94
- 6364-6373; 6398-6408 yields 1.16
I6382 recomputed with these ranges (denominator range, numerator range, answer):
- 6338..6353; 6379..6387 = 0.97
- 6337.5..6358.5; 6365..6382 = 0.95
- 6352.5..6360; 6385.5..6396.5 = 1.08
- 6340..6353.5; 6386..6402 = 0.99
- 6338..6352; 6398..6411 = 1.00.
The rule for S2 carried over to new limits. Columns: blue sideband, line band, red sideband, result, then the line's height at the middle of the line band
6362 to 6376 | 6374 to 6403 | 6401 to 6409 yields -1.9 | 23.6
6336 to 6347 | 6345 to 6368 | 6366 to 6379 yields 1.6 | 24.8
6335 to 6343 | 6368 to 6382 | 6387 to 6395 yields 0.3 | 24.9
